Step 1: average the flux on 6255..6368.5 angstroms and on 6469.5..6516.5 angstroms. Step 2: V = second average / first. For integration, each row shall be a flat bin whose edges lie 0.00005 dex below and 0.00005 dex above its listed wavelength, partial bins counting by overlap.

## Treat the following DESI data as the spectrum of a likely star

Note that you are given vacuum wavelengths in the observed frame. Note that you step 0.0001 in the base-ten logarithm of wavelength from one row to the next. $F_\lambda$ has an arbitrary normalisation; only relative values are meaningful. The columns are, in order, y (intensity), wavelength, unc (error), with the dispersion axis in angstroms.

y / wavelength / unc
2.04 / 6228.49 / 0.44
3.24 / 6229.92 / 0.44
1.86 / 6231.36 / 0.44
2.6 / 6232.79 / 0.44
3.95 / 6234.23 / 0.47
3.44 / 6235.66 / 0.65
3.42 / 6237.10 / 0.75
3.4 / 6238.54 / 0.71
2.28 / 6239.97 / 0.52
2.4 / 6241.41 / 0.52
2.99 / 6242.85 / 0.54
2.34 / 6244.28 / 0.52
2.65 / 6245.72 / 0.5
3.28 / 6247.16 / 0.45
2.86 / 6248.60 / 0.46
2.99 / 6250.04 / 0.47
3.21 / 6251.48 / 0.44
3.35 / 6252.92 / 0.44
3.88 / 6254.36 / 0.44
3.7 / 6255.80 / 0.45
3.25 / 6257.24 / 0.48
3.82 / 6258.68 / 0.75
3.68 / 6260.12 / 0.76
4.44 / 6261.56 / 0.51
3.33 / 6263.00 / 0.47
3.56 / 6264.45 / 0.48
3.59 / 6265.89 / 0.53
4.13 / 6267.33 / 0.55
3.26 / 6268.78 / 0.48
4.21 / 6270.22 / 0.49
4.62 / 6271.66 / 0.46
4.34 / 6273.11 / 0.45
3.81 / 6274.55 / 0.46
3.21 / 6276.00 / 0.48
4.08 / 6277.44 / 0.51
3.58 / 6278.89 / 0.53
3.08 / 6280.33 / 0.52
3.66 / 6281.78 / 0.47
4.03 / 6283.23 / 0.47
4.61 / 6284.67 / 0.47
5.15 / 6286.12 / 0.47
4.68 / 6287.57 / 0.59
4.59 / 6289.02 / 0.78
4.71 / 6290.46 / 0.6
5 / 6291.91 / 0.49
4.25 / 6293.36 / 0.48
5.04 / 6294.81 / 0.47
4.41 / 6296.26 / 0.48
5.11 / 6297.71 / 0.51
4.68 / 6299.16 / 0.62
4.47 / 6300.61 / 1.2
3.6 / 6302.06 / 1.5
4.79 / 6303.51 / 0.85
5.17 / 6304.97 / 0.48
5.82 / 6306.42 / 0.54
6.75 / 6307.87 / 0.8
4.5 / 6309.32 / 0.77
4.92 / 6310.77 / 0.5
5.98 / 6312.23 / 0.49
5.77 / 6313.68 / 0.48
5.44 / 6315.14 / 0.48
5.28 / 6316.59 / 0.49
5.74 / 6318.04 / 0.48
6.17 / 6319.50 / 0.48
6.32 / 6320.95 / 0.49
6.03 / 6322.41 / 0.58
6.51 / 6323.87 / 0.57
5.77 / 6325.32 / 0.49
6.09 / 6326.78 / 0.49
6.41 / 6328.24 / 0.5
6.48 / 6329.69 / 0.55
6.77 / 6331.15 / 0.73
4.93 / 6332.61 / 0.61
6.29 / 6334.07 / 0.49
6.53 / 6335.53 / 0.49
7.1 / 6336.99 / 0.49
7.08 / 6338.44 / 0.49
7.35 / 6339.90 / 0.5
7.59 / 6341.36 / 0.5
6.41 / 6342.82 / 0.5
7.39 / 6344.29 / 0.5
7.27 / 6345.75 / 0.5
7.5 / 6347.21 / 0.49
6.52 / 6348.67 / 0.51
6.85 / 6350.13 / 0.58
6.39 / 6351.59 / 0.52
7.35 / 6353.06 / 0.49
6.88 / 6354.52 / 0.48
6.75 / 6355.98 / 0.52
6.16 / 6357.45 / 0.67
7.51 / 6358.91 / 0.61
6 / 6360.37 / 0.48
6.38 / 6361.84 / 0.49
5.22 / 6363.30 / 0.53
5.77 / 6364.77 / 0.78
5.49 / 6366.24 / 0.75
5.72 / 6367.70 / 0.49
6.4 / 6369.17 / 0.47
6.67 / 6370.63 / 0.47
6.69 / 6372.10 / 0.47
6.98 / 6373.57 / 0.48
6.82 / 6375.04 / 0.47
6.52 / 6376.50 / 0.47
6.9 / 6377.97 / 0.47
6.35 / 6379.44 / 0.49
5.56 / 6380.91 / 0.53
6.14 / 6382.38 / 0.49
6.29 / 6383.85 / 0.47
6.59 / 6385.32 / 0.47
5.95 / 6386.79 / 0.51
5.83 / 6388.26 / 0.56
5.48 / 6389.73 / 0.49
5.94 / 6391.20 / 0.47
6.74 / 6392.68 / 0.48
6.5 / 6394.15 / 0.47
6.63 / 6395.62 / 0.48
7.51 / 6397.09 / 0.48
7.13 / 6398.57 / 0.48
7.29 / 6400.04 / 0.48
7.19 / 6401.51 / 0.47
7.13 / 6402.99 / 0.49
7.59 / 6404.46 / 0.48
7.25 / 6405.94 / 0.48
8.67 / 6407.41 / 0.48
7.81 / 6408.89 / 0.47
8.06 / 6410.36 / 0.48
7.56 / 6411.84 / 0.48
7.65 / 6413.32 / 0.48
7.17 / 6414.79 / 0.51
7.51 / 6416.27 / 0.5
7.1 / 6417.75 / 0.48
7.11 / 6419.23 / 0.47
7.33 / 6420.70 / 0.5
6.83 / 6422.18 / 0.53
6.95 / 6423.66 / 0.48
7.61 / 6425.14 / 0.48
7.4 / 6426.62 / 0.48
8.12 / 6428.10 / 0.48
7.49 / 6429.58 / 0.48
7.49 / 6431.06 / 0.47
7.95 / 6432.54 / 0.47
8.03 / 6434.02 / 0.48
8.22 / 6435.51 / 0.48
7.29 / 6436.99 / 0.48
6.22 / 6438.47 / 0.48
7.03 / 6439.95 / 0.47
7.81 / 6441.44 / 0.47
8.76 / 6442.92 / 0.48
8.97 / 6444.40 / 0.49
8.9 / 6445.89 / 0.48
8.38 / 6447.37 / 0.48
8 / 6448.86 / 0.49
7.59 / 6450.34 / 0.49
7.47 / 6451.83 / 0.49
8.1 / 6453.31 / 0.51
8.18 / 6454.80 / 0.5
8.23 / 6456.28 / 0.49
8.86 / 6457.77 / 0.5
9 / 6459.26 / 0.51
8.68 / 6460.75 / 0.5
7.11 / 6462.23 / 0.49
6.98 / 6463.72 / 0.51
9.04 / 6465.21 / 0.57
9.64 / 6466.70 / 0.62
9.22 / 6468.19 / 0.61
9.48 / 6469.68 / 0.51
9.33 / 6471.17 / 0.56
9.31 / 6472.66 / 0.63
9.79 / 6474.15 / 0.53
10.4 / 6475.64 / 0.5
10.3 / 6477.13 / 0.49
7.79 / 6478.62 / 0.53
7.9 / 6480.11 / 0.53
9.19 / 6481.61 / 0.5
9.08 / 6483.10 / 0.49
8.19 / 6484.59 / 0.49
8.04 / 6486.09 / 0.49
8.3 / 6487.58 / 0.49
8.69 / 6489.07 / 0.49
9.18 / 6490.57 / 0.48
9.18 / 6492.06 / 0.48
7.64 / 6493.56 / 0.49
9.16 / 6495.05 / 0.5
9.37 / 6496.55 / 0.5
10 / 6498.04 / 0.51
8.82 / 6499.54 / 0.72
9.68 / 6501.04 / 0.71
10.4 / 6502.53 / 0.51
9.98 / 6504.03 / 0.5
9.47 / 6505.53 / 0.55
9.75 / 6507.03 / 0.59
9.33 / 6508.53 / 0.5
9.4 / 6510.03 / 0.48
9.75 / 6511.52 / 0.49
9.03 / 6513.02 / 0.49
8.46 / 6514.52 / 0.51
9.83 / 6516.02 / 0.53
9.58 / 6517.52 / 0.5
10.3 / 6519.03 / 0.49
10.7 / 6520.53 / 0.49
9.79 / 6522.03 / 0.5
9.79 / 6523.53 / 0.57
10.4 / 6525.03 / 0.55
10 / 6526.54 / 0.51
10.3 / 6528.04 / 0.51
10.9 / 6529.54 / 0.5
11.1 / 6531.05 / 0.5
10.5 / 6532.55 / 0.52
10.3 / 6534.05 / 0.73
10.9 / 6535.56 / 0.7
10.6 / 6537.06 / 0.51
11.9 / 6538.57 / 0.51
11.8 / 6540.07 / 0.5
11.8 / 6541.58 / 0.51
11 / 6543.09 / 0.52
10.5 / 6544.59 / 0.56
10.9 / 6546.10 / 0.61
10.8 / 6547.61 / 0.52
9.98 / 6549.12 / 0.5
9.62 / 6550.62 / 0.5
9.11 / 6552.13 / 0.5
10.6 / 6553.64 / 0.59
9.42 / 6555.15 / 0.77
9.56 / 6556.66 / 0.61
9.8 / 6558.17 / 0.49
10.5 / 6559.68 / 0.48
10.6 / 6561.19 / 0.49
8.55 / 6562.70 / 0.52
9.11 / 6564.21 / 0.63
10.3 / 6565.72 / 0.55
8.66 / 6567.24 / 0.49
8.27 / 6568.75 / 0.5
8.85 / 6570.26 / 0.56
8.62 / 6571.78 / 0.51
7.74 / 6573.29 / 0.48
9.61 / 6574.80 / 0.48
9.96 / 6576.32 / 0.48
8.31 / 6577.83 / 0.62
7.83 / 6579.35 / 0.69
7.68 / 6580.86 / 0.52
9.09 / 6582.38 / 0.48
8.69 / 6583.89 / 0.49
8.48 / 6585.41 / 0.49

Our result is 1.7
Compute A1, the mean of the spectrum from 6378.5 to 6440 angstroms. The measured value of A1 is 7.09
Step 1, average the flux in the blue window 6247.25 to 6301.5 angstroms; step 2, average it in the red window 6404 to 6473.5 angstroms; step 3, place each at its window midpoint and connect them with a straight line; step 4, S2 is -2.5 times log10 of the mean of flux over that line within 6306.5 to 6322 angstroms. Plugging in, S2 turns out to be -0.15 mag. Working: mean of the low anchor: 4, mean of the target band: 5.7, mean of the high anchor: 7.97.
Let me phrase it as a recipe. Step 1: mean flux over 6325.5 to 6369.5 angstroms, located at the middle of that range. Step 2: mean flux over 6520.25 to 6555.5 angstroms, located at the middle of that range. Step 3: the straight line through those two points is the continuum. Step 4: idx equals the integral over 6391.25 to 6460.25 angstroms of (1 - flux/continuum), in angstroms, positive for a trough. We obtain 4.6 angstroms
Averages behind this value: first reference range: 6.54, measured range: 7.64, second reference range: 10.5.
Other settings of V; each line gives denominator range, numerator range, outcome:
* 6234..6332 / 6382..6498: 1.80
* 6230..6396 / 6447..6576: 1.83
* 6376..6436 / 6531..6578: 1.41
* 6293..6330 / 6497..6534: 1.82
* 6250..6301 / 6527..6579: 2.47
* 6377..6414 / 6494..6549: 1.48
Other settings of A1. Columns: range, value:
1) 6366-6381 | 6.44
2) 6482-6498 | 8.76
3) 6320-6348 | 6.62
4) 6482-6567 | 9.84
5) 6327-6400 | 6.53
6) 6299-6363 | 6.18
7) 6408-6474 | 8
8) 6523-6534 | 10.4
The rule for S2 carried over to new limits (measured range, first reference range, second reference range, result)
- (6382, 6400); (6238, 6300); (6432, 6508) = 0.05 mag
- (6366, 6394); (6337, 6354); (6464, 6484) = 0.21 mag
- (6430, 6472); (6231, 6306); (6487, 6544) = 0.02 mag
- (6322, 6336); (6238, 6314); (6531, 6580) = -0.20 mag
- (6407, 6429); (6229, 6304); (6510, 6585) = -0.08 mag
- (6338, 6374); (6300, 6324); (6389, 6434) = -0.07 mag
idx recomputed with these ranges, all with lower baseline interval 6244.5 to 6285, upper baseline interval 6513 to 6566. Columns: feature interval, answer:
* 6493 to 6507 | -0.20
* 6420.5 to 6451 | 0.04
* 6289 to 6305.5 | -0.91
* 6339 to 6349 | -2.96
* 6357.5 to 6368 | -0.09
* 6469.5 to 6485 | -0.76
